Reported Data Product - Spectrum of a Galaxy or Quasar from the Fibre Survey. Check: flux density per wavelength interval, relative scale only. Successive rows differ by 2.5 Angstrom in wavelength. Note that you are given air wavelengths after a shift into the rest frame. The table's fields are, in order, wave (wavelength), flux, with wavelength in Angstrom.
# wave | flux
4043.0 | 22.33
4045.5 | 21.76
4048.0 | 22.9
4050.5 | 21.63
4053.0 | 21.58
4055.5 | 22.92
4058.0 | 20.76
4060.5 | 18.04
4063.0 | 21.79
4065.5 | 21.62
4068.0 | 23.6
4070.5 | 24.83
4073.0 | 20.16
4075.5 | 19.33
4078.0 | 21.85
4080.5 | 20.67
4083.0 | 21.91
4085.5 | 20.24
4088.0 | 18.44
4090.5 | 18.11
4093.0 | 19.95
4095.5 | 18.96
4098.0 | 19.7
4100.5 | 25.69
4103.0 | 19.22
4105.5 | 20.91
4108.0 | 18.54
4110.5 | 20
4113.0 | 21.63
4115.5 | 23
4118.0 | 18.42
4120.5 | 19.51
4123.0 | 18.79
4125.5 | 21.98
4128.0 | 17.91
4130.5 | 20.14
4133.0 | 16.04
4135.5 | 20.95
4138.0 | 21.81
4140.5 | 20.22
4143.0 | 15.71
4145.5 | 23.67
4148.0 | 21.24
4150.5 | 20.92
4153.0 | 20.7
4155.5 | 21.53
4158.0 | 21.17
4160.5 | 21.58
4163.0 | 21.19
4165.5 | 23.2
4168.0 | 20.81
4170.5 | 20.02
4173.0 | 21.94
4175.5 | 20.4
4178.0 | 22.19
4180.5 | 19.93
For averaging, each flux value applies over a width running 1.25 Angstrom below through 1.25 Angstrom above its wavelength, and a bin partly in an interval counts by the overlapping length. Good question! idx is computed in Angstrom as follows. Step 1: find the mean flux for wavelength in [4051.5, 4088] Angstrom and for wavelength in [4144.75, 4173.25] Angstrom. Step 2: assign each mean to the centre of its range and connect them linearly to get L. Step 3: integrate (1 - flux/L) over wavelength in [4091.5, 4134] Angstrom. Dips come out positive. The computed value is 2.6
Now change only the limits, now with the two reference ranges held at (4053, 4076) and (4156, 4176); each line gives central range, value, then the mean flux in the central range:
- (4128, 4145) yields 1.7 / 19.3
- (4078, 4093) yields 1.0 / 20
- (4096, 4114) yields 0.6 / 20.7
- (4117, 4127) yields 0.8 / 19.7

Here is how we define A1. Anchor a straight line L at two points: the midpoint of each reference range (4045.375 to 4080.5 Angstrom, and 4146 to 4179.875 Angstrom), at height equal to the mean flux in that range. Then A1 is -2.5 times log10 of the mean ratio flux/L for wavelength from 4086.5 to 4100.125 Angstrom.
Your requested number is 0.11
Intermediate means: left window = 21.6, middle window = 19.5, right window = 21.3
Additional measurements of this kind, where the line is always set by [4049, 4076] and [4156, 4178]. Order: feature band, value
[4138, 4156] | 0.040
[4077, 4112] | 0.062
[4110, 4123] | 0.056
